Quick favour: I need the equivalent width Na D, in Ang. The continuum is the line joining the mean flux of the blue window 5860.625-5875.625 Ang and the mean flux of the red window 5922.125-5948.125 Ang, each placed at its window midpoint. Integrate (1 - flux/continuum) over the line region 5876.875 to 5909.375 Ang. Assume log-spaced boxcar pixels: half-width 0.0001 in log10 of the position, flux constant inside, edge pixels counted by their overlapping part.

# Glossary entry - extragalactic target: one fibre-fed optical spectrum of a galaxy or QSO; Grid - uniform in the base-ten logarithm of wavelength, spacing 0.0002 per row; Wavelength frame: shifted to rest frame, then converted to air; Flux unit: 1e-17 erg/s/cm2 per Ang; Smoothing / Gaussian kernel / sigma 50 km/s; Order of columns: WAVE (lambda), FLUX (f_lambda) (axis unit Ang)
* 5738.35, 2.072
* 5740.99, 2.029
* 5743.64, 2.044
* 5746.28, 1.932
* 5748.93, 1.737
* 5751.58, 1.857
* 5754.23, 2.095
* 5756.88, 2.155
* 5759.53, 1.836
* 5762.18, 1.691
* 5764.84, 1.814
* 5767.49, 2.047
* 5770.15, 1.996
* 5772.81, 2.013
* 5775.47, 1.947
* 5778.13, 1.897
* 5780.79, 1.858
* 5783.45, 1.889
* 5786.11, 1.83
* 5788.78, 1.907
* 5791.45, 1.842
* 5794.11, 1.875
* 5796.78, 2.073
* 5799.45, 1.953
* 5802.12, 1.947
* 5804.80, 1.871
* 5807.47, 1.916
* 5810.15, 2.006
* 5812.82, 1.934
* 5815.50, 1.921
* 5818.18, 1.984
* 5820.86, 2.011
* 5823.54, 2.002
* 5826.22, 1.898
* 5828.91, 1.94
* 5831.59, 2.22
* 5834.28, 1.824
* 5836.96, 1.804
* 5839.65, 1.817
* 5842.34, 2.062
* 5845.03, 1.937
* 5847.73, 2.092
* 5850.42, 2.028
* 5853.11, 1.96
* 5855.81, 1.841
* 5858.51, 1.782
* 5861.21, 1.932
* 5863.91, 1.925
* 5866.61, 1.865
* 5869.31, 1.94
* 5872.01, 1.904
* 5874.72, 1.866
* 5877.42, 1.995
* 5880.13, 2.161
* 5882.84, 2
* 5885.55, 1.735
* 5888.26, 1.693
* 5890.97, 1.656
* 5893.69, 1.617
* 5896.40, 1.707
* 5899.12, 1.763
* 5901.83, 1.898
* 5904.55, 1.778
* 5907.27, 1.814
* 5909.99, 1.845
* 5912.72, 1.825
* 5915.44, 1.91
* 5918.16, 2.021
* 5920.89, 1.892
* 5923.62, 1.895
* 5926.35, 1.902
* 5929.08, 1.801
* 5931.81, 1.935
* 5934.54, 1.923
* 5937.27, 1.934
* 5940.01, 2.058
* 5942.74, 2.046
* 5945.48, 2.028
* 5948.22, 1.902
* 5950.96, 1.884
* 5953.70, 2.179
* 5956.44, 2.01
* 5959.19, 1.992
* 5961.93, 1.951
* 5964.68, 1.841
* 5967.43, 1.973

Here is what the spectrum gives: 1.8 Ang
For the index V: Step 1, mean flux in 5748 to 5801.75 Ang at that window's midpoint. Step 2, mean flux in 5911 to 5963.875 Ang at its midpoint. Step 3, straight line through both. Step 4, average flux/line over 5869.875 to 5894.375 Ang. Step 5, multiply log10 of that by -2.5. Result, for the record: 0.05 mag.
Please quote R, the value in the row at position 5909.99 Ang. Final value 1.845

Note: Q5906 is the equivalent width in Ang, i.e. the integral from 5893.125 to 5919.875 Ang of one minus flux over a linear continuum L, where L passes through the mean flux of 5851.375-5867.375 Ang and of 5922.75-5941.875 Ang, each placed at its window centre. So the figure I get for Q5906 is 1.2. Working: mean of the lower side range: 1.89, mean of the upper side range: 1.93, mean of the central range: 1.83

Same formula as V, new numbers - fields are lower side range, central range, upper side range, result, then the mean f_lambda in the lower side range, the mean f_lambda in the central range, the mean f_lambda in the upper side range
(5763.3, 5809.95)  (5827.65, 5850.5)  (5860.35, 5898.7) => -0.05 mag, 1.92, 1.97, 1.85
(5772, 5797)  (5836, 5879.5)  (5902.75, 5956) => -0.01 mag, 1.9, 1.93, 1.93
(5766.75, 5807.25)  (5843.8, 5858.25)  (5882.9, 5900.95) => -0.09 mag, 1.93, 1.96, 1.72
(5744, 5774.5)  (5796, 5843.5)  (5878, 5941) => -0.03 mag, 1.93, 1.95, 1.86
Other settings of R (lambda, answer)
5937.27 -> 1.934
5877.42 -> 1.995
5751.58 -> 1.857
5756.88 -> 2.155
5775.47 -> 1.947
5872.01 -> 1.904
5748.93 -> 1.737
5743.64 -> 2.044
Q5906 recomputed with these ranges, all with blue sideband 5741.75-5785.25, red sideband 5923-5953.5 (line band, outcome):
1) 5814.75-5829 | -0.2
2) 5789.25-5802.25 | 0.0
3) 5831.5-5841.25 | 0.3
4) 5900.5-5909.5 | 0.5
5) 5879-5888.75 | 0.2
